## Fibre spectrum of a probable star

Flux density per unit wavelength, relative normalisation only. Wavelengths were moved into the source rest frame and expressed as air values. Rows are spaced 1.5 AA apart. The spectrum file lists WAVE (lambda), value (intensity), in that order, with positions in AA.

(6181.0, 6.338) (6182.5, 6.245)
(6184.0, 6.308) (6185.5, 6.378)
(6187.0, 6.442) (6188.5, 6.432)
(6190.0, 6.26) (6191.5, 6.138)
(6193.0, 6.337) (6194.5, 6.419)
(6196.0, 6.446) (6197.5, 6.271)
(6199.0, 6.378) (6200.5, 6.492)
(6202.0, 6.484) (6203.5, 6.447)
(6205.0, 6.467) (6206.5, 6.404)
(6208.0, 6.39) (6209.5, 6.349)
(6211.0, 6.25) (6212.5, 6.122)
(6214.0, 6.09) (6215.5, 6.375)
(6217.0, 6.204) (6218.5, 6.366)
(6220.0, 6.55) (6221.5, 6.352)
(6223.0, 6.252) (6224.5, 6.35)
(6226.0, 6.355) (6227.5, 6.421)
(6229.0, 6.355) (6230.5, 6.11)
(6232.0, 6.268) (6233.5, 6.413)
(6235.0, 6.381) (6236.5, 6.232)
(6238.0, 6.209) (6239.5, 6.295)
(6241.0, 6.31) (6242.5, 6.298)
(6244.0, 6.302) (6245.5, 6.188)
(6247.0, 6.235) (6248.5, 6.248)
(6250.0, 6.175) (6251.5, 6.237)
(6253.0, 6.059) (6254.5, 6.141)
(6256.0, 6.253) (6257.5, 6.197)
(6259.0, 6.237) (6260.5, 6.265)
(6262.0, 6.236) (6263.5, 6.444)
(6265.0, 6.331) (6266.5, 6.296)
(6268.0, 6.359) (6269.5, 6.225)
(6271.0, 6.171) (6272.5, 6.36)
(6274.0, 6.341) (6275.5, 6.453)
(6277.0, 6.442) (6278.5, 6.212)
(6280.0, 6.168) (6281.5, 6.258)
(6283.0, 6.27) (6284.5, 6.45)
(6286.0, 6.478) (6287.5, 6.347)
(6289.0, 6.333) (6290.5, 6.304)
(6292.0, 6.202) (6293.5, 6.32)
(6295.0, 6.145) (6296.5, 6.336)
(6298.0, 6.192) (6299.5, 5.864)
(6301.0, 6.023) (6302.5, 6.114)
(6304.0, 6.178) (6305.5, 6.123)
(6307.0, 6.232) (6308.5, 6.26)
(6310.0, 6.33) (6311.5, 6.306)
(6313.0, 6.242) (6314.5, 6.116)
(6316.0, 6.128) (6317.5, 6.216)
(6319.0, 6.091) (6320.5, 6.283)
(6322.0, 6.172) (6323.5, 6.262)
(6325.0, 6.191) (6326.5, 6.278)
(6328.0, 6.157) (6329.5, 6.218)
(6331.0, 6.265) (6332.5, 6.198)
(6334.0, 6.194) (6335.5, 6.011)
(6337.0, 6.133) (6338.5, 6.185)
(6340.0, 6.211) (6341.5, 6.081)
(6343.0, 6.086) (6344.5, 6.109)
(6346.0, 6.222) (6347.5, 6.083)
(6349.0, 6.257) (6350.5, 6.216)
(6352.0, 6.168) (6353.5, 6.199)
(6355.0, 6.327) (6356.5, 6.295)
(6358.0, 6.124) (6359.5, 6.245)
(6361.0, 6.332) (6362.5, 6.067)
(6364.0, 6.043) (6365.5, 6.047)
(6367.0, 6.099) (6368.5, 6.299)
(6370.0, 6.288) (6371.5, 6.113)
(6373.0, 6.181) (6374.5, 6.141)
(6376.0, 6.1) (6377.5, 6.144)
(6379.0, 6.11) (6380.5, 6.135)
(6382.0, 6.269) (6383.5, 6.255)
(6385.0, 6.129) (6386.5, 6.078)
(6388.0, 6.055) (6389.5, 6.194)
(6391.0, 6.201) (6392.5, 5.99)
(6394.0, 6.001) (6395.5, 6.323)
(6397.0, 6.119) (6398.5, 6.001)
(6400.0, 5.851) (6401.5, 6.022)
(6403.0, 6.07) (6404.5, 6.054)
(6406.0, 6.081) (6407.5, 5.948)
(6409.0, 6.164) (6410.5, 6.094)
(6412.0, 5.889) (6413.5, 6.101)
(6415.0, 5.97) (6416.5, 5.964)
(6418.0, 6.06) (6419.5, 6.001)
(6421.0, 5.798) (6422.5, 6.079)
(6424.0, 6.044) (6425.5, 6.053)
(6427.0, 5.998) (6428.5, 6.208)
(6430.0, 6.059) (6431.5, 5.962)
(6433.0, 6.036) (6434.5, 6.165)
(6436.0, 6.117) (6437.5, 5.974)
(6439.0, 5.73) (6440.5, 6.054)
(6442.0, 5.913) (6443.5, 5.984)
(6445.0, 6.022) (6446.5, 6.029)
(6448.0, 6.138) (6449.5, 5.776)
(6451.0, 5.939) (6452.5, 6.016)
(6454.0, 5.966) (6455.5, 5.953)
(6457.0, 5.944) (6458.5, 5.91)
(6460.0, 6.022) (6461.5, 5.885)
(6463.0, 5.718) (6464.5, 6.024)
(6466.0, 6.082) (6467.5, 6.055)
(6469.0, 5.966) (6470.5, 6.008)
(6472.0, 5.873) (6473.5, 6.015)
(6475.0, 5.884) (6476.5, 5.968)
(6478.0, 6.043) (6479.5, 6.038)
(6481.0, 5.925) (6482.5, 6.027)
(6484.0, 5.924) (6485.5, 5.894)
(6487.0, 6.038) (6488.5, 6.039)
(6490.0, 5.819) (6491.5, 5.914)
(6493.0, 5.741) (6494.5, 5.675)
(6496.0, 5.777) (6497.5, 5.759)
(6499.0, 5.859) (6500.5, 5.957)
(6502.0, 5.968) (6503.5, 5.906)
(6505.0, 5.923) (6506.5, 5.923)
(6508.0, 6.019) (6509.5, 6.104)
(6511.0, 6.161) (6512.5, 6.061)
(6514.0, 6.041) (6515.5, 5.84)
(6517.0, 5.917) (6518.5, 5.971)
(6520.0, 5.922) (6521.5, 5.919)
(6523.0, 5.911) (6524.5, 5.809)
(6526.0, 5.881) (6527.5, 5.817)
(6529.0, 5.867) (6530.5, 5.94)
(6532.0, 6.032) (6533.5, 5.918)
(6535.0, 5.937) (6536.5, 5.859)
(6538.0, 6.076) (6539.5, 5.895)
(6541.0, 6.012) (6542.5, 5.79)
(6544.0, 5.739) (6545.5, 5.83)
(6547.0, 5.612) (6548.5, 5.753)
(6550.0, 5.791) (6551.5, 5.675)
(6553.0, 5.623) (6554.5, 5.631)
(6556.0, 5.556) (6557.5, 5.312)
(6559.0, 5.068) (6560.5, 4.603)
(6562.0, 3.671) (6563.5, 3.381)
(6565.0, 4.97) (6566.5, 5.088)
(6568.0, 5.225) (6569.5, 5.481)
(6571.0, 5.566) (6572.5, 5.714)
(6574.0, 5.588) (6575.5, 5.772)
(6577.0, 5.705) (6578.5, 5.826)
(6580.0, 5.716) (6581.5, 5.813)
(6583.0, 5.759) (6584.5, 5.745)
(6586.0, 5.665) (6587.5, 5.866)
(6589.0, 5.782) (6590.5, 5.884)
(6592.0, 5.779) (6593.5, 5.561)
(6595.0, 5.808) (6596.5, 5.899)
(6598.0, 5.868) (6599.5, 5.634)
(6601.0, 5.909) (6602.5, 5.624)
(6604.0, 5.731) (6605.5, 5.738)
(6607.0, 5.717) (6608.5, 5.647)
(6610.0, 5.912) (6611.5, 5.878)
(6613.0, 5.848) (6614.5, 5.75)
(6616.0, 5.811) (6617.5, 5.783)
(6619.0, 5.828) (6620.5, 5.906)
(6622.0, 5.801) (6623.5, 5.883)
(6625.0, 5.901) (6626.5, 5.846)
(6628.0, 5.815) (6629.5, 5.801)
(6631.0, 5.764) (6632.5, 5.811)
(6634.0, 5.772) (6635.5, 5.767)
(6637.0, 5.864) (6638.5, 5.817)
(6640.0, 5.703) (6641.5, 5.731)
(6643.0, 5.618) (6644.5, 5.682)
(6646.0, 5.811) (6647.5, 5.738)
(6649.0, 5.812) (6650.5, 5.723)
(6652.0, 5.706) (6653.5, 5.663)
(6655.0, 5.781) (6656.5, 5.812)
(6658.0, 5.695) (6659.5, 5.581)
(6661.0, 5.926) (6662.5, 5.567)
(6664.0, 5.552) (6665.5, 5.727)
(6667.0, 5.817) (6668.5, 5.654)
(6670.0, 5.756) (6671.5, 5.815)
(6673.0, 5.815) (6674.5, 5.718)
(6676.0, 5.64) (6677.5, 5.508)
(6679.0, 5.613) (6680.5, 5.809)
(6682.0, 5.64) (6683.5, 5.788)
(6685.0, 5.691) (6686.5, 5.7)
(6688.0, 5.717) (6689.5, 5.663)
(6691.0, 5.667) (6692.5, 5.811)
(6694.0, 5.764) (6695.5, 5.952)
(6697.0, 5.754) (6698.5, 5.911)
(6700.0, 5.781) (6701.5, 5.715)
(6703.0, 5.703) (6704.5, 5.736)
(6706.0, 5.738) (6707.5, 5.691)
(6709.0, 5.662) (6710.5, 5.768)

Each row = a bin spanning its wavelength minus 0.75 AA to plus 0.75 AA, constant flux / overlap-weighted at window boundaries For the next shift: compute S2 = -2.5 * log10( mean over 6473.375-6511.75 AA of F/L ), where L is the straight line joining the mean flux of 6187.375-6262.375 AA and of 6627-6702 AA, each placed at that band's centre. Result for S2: 0.00 mag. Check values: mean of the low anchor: 6.3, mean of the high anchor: 5.74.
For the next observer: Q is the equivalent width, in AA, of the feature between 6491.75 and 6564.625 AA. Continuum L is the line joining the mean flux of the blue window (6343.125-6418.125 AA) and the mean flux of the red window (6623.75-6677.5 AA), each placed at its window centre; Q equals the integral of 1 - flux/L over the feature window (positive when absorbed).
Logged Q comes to 2.5 AA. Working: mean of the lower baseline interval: 6.12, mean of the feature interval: 5.71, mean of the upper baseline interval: 5.75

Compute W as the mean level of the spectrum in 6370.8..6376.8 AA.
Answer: 6.13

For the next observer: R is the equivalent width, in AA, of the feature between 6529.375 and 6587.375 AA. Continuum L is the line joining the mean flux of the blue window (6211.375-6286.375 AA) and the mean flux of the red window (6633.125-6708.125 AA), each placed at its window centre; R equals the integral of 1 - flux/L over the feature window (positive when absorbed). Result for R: 3.3 AA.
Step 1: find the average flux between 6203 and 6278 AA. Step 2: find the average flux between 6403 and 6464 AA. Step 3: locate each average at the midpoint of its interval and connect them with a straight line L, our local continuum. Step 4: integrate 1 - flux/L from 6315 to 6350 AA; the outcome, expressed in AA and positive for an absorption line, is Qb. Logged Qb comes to -0.1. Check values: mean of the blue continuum 6.3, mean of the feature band 6.18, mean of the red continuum 6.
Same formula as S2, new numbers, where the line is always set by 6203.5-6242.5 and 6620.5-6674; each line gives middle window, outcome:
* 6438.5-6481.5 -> 0.01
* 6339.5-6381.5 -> -0.01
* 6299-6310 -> 0.01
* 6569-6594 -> 0.02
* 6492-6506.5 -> 0.02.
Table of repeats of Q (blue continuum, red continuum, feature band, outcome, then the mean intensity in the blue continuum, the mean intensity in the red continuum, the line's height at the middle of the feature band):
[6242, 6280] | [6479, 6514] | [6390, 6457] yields 0.2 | 6.27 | 5.93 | 6.04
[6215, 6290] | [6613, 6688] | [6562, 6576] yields 1.8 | 6.3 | 5.75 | 5.86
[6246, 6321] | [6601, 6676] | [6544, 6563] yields 1.8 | 6.24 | 5.76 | 5.88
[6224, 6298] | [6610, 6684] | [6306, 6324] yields 0.0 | 6.28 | 5.76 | 6.21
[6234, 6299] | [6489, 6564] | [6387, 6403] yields -0.2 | 6.28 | 5.73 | 6.01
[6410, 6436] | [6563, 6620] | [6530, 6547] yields -0.4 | 6.03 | 5.65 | 5.77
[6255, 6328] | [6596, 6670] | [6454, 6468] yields 0.1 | 6.25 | 5.77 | 6.01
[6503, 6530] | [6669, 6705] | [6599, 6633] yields 0.1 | 5.94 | 5.74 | 5.82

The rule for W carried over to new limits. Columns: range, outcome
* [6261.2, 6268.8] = 6.33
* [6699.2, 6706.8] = 5.74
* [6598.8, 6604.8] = 5.73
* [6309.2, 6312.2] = 6.32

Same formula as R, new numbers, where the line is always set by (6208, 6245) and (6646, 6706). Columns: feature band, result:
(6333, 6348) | 0.06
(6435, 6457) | 0.18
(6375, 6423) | 0.09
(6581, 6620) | 0.31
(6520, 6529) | 0.08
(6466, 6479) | 0.01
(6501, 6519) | -0.14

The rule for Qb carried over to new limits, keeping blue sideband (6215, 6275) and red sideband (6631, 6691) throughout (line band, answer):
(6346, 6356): -0.1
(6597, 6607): 0.1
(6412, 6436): 0.0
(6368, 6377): -0.1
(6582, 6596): 0.1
